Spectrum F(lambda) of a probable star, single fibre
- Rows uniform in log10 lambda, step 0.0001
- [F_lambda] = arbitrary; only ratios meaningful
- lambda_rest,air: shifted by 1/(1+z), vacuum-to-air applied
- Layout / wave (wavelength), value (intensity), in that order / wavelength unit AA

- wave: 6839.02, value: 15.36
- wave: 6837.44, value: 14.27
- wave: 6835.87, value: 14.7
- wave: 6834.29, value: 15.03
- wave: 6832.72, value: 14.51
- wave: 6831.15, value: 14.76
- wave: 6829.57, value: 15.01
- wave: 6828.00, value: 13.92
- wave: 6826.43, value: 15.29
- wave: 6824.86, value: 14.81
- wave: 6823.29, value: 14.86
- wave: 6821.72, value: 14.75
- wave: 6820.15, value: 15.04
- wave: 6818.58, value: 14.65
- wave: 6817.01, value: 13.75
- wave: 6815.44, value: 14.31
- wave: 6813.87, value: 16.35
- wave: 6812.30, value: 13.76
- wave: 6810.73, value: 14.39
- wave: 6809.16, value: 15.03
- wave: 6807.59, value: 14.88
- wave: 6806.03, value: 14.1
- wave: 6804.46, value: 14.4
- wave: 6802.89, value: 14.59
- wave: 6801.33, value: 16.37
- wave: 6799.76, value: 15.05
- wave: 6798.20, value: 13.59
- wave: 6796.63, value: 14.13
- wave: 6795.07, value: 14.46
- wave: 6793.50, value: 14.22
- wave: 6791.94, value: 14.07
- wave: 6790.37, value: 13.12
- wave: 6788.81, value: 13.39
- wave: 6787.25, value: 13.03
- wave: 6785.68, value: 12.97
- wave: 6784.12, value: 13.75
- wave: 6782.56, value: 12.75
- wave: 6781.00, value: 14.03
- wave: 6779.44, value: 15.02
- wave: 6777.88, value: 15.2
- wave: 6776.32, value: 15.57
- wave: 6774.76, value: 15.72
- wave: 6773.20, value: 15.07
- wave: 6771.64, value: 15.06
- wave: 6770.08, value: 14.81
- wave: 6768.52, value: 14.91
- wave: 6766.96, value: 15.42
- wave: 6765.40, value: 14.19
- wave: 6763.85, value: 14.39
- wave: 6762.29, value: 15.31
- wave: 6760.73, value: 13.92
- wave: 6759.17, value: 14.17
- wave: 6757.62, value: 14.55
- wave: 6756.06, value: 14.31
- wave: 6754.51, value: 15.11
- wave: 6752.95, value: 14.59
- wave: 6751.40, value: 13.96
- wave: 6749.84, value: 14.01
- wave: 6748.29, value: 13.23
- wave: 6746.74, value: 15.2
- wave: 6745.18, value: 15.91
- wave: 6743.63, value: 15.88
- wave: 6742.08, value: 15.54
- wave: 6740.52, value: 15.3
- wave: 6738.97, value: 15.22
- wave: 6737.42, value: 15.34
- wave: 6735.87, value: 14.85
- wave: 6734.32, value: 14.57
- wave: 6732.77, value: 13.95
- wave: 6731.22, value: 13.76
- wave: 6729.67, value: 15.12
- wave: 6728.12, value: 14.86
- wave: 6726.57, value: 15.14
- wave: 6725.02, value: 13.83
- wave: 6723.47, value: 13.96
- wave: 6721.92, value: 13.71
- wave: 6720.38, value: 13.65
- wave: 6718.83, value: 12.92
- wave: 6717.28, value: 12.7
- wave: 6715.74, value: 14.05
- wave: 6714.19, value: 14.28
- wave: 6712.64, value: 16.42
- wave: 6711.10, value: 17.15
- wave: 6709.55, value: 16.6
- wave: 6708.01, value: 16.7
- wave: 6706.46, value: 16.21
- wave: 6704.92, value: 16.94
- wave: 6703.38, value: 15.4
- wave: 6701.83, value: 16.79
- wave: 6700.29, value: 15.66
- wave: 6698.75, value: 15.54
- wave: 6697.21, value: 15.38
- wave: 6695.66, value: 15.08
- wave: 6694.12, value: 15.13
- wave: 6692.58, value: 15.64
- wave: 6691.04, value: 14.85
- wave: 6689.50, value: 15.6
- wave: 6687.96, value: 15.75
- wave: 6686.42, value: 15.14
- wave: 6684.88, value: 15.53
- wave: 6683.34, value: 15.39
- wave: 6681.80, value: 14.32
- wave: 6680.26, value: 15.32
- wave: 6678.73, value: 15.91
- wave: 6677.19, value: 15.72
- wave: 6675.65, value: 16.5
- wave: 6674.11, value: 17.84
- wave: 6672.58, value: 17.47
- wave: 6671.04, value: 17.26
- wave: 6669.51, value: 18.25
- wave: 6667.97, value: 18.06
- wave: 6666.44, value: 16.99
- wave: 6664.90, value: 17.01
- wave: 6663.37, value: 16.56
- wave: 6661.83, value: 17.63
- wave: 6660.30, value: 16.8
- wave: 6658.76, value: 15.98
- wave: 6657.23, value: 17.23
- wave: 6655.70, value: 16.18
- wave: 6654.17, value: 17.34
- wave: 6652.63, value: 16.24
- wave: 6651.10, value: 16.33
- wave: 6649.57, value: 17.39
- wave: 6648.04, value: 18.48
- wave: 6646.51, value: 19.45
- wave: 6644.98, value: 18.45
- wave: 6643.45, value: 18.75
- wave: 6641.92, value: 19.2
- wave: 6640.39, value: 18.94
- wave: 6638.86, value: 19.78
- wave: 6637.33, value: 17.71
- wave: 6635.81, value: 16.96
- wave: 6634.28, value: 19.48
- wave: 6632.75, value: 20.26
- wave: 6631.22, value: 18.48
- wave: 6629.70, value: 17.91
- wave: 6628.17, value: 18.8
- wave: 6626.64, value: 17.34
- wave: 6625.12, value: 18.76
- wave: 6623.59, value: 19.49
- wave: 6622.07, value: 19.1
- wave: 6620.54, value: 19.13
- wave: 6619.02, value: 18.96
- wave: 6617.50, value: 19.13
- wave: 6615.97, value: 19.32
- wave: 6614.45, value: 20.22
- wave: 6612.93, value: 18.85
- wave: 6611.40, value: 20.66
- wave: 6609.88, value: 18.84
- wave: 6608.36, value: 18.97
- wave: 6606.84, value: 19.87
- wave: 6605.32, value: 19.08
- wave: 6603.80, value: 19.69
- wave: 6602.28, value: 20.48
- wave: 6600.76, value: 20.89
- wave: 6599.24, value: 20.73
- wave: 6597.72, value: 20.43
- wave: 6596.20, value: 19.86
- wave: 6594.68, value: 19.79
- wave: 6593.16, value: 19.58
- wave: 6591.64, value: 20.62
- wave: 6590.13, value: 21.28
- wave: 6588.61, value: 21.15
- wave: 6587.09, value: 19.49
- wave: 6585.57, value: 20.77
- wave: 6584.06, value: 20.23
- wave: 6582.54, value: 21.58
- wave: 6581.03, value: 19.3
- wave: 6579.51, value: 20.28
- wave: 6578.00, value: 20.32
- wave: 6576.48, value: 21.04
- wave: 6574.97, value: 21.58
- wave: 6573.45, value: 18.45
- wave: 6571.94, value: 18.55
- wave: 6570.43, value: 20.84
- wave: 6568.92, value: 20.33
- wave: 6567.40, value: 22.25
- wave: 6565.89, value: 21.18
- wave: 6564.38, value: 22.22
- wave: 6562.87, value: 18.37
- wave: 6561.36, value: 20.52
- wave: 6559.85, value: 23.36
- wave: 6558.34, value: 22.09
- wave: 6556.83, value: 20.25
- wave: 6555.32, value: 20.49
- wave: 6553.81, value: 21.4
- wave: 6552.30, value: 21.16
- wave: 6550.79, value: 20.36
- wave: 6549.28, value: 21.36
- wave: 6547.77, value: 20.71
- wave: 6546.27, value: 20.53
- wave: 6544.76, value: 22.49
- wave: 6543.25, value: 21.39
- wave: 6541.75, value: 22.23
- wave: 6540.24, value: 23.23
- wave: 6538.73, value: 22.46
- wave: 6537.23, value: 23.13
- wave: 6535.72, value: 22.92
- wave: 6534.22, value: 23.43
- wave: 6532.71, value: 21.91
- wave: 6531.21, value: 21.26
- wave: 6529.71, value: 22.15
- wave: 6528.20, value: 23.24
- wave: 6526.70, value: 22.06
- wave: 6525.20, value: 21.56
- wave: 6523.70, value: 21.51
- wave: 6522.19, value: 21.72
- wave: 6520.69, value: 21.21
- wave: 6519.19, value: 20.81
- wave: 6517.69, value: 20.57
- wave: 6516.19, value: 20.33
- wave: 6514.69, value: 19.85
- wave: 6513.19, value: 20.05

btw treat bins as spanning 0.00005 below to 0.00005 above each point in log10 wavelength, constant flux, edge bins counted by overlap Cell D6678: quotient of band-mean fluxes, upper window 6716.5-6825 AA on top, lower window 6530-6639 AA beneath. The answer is 0.7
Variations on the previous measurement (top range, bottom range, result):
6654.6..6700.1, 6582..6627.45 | 0.82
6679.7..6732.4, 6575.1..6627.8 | 0.76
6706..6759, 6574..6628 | 0.74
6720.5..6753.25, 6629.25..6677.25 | 0.83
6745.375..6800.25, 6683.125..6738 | 0.95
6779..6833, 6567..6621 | 0.72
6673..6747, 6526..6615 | 0.73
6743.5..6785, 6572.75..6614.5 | 0.73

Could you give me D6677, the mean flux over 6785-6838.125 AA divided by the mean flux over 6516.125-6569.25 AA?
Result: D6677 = 0.67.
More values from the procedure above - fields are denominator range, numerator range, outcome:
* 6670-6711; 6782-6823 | 0.90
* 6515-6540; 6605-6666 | 0.84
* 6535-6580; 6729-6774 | 0.70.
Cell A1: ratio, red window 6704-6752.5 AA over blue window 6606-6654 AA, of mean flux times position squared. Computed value 0.8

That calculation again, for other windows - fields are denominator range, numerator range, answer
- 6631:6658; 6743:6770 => 0.84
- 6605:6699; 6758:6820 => 0.86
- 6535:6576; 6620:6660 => 0.88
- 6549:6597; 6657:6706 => 0.81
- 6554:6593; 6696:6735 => 0.76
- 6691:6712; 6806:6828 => 0.95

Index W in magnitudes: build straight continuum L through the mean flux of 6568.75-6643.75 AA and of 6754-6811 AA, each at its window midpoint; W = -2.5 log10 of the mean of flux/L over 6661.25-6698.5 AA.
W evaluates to 0.085 mag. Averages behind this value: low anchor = 19.6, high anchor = 14.5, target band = 16.2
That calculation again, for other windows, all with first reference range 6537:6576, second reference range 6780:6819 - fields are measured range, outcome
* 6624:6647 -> 0.01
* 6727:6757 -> 0.08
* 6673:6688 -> 0.12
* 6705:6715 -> 0.03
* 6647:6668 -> 0.08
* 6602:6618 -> 0.01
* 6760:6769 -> 0.04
